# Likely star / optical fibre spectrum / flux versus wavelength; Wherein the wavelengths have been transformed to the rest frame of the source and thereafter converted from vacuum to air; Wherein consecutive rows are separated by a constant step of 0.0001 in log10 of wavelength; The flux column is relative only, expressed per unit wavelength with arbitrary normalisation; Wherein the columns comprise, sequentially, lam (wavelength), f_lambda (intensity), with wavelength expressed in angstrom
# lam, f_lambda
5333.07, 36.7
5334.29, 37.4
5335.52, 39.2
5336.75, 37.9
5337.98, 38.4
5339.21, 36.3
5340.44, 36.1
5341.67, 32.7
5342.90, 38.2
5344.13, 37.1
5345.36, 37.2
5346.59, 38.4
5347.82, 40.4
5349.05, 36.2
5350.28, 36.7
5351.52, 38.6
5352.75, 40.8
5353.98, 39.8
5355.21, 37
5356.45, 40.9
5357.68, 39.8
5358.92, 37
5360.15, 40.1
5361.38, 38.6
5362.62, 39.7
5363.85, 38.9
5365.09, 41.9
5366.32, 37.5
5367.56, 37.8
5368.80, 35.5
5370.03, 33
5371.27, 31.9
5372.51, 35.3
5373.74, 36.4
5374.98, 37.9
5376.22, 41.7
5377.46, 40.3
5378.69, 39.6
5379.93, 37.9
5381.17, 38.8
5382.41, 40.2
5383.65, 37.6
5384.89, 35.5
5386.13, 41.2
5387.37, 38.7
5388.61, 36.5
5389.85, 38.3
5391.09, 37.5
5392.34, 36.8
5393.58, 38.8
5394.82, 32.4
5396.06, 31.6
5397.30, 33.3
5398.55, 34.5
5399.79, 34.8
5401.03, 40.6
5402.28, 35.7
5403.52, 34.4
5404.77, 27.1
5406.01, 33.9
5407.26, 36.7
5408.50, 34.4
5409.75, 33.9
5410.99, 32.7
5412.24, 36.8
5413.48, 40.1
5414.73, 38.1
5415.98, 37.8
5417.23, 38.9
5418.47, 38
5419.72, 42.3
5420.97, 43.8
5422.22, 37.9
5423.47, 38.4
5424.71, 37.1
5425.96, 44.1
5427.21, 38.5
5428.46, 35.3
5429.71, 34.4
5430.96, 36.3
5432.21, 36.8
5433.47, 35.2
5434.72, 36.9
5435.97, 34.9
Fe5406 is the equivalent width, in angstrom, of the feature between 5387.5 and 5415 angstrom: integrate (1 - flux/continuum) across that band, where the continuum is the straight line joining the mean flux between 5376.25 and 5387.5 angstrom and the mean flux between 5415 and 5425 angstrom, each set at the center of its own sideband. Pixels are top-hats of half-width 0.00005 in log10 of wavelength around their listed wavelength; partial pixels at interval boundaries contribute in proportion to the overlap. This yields 2.63 angstrom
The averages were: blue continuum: 39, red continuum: 39.3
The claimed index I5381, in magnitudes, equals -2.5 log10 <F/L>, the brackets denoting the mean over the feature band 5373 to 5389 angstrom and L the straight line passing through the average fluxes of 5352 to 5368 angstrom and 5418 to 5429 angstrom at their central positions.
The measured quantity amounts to 0.02 mag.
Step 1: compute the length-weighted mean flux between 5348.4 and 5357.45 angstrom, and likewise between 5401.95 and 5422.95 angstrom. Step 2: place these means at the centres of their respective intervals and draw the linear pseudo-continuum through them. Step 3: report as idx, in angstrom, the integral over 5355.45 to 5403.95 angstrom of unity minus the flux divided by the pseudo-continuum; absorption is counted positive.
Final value 0.4 angstrom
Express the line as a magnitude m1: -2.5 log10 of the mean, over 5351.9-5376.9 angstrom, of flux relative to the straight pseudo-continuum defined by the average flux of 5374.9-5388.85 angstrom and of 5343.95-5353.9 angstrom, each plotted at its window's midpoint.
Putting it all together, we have 0.01 mag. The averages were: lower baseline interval 38.3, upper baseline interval 38.9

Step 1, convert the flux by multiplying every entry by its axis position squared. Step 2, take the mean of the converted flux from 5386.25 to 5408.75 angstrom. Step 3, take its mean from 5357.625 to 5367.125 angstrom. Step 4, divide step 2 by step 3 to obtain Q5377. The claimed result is 0.92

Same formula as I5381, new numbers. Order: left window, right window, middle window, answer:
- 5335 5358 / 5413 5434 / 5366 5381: 0.029 mag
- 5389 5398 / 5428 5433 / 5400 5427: -0.050 mag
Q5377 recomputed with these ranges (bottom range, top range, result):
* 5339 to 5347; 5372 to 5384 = 1.07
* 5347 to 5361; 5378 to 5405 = 0.96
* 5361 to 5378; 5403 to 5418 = 0.96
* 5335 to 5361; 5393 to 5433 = 0.98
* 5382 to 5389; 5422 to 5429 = 1.02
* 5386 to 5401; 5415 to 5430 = 1.09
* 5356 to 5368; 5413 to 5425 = 1.02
